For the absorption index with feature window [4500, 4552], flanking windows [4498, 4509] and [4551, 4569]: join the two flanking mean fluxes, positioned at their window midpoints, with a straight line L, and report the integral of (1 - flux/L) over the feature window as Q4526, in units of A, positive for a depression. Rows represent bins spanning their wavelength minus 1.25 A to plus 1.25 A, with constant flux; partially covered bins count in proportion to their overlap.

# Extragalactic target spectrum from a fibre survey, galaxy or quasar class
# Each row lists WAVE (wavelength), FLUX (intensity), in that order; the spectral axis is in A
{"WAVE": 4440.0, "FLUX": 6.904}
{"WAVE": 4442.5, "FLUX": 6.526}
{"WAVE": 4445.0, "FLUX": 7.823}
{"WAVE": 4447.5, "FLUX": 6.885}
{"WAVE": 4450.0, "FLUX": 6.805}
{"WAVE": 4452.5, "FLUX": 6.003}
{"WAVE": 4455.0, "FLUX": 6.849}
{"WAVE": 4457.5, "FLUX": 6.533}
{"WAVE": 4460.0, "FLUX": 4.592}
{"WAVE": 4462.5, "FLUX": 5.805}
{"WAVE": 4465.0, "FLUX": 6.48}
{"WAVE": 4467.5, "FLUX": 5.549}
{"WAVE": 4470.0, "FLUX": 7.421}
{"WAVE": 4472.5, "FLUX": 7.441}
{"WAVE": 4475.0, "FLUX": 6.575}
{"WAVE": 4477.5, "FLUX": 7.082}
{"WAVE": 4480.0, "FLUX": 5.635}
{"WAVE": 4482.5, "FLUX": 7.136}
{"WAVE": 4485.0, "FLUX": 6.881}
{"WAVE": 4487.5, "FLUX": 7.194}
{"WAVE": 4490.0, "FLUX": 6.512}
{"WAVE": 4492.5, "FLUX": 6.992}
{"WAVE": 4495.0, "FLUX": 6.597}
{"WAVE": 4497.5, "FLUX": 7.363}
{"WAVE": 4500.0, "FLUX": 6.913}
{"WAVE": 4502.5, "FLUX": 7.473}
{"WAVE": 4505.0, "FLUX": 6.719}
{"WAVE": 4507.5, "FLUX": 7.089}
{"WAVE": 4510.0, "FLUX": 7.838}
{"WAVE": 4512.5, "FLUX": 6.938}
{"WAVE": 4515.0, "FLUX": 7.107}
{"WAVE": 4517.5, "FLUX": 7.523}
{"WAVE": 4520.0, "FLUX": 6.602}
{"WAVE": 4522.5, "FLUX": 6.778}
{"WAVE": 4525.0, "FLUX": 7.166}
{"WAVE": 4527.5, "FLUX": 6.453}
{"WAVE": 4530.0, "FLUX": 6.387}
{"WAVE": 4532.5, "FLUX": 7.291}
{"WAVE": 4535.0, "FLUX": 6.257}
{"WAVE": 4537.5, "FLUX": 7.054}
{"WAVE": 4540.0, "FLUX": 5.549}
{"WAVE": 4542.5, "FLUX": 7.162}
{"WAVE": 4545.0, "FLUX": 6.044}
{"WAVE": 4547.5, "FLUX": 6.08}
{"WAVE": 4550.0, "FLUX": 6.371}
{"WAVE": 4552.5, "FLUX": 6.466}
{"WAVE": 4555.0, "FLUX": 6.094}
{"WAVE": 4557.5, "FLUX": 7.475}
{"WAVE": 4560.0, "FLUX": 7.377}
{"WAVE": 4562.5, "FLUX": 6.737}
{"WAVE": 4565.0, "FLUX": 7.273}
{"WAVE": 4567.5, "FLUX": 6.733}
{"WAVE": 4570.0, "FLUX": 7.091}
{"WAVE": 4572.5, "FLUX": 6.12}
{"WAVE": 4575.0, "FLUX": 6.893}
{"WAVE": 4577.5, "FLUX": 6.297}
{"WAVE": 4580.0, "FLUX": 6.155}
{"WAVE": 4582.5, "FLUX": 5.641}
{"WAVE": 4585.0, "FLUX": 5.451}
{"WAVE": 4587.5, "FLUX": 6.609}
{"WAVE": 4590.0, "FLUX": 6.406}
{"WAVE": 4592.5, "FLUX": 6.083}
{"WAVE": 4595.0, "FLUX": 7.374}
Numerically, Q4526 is 1.6 A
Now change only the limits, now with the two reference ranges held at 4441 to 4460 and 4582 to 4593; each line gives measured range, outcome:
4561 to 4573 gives -1.36 A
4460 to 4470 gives 0.93 A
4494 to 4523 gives -3.17 A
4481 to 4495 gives -0.89 A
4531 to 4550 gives -0.68 A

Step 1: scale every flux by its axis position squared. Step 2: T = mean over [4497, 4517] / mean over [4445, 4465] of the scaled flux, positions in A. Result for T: 1.2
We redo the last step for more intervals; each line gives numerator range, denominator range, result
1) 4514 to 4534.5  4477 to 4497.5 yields 1.03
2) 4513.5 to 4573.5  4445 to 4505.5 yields 1.04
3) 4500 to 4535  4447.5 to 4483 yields 1.11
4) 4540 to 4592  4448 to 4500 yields 1.03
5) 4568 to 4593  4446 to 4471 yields 1.06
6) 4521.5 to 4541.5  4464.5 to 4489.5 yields 1.01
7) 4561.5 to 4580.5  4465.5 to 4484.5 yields 1.04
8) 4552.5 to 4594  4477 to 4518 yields 0.97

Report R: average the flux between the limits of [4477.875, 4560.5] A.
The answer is 6.8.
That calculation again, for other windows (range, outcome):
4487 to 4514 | 7.05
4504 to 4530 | 6.99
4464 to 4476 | 6.7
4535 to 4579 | 6.62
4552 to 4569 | 6.9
